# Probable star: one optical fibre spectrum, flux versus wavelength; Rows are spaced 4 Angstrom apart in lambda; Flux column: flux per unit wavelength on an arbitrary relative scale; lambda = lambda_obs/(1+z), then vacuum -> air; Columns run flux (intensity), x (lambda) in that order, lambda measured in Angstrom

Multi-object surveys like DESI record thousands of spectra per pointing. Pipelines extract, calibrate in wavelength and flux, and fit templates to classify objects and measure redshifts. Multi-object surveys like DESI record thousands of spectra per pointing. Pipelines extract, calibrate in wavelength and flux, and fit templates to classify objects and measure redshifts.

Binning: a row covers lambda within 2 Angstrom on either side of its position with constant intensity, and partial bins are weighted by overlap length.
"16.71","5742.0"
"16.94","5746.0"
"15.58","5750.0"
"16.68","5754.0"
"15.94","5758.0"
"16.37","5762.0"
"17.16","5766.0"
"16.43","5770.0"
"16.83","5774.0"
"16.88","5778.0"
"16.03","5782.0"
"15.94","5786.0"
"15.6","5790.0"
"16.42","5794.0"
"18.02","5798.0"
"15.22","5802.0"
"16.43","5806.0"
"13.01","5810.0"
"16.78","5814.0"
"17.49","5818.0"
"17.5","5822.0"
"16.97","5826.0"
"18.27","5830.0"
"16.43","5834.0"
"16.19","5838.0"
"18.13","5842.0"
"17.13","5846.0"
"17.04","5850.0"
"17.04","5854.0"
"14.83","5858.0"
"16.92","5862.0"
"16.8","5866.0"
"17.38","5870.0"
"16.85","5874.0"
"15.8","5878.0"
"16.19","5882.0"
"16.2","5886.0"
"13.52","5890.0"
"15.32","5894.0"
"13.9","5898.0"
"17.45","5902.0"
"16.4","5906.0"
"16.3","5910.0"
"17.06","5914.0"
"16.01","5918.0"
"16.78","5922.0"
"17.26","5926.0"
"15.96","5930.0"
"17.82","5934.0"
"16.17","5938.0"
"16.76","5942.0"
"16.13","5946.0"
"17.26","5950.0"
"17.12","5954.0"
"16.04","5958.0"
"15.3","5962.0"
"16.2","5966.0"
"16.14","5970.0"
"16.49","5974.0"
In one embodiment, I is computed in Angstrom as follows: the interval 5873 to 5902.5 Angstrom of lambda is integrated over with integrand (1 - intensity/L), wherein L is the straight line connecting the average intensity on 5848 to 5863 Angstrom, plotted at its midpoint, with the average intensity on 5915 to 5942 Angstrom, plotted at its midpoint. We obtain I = 1.8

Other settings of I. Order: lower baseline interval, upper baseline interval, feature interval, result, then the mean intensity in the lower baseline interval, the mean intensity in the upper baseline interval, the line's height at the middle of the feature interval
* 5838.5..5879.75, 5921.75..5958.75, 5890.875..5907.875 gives 1.17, 16.8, 16.8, 16.8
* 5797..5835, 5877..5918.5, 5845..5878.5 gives -1.05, 16.6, 15.8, 16.2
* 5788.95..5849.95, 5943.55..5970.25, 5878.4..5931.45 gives 1.41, 16.7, 16.3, 16.5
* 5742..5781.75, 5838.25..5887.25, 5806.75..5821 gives 0.57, 16.5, 16.7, 16.6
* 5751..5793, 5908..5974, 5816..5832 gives -1.11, 16.4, 16.5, 16.4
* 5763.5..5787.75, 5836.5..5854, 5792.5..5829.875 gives 0.74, 16.5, 17.1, 16.9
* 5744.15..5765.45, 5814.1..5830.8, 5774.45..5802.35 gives 0.81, 16.4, 17.4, 16.9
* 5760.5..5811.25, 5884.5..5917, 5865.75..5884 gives -0.82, 16.2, 15.8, 15.9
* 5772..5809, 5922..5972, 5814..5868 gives -2.02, 16.3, 16.5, 16.4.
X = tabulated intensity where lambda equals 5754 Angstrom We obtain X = 16.68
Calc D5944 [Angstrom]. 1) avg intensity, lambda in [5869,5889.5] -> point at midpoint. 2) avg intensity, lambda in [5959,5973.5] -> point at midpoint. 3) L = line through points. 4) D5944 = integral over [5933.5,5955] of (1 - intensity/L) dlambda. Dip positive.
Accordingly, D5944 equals -1.0 Angstrom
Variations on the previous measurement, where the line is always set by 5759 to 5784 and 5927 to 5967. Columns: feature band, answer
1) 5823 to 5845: -0.9 Angstrom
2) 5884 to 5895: 1.0 Angstrom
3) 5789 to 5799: 0.0 Angstrom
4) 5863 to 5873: -0.3 Angstrom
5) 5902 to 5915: -0.1 Angstrom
